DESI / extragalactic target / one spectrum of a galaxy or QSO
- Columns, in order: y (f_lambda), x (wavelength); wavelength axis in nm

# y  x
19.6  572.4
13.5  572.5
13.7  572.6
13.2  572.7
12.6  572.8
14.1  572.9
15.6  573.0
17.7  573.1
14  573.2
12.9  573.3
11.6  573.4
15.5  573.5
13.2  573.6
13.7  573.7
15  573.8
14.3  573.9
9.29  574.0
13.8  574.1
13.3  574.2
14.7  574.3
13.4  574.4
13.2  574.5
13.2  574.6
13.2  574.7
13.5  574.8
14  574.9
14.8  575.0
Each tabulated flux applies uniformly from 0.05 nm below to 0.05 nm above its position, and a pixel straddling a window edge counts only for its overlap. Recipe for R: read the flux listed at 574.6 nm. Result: 13.2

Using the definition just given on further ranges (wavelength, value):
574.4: 13.4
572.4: 19.6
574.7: 13.2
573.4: 11.6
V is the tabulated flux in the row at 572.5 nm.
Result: 13.5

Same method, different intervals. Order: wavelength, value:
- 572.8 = 12.6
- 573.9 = 14.3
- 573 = 15.6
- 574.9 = 14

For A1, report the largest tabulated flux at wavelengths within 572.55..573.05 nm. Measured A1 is 15.6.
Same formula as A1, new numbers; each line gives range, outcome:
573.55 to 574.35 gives 15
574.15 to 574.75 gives 14.7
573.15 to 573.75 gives 15.5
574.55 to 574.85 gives 13.5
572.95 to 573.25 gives 17.7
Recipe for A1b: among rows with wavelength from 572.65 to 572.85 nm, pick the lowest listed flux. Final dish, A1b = 12.6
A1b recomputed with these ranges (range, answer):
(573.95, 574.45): 9.29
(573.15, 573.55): 11.6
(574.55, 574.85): 13.2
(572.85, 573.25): 14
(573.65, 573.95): 13.7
